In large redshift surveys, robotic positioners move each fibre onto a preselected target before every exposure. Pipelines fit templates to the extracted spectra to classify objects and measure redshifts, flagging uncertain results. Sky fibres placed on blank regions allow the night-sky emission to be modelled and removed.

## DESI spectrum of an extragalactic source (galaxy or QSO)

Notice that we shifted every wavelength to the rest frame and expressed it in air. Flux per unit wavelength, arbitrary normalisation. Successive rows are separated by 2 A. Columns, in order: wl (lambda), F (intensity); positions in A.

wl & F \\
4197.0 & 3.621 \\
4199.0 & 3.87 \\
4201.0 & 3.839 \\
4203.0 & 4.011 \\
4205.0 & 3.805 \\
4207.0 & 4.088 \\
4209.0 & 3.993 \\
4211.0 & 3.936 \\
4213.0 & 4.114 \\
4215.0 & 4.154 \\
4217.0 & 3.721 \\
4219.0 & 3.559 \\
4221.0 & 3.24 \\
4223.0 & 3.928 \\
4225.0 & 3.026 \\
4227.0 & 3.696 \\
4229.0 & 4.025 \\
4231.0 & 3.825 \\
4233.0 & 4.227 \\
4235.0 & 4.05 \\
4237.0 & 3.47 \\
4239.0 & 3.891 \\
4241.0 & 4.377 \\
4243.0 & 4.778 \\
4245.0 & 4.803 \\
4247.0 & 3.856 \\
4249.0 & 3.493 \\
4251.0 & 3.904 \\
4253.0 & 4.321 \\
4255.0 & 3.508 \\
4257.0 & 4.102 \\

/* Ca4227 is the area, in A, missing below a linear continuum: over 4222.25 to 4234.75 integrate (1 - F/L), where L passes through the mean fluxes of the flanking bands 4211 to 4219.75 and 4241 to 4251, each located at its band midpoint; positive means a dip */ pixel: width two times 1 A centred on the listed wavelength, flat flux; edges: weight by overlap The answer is 0.7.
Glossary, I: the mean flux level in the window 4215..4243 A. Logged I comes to 3.82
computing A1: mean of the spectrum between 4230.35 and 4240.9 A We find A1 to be 3.94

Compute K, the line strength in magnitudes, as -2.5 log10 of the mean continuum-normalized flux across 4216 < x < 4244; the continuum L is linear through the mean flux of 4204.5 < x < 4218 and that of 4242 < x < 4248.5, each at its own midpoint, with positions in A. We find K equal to 0.10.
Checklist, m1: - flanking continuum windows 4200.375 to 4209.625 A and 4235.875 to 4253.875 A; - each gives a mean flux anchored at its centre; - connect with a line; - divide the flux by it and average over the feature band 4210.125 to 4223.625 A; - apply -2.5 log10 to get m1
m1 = 0.05 mag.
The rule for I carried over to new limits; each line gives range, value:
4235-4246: 4.24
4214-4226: 3.6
